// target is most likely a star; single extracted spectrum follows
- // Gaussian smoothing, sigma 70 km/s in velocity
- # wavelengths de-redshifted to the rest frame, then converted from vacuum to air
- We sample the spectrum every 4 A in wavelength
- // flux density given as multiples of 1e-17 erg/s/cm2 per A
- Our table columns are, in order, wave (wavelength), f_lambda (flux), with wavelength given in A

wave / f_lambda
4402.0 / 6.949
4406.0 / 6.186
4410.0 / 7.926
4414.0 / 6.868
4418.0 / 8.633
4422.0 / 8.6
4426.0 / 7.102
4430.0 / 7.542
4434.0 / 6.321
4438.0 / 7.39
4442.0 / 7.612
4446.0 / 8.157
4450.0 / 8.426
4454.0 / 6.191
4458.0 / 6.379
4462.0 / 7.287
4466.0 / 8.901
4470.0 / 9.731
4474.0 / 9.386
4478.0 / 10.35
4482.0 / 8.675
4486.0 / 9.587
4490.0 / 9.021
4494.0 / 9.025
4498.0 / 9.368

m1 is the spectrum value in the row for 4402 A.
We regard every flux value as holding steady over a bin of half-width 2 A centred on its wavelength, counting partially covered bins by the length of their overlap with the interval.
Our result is 6.949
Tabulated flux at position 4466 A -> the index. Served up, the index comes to 8.901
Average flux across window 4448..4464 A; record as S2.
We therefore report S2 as 7.07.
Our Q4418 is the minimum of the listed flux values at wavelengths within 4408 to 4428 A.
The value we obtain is 6.868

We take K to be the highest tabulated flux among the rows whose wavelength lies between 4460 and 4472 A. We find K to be 9.731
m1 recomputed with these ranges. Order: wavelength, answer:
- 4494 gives 9.025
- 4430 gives 7.542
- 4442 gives 7.612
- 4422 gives 8.6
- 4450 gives 8.426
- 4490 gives 9.021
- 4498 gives 9.368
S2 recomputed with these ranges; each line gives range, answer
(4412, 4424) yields 8.03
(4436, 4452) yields 7.9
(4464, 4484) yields 9.41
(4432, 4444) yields 7.11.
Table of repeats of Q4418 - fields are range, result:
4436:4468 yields 6.191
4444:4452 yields 8.157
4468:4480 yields 9.386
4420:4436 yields 6.321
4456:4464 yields 6.379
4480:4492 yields 8.675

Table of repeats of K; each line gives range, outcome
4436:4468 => 8.901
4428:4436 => 7.542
